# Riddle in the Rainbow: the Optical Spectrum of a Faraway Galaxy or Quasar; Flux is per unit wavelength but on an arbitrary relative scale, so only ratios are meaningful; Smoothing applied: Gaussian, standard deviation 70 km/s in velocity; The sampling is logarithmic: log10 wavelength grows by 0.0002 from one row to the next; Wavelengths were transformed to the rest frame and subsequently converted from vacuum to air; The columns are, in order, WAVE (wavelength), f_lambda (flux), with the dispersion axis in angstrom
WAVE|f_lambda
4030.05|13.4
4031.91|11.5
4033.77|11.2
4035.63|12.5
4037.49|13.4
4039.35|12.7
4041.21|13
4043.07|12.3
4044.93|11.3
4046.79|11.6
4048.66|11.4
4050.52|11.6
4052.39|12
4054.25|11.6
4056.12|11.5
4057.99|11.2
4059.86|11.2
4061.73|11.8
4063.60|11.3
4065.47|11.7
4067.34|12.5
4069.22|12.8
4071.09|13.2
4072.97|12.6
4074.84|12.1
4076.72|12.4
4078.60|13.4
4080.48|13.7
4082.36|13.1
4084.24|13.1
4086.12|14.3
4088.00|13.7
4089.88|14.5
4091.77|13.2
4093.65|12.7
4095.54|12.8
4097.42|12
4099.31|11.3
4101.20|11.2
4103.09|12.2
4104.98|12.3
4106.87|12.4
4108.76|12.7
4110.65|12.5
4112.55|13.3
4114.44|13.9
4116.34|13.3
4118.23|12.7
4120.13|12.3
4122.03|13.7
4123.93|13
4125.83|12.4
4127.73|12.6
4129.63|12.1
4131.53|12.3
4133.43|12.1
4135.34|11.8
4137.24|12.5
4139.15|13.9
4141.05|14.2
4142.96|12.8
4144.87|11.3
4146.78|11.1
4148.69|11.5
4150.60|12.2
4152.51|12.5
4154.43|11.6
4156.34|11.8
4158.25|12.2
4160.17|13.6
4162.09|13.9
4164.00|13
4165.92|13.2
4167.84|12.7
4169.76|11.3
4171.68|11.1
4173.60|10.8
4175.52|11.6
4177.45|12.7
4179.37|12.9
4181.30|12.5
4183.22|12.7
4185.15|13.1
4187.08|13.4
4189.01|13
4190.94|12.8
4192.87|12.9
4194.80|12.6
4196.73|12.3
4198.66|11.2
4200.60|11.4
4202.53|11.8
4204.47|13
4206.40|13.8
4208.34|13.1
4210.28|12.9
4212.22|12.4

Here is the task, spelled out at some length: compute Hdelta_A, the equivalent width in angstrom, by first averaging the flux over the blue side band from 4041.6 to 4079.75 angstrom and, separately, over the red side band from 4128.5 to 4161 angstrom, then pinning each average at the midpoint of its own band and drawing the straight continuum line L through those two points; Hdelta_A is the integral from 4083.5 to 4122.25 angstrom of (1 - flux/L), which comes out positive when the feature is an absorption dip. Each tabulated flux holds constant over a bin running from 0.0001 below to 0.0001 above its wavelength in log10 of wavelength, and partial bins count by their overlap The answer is -2.2 angstrom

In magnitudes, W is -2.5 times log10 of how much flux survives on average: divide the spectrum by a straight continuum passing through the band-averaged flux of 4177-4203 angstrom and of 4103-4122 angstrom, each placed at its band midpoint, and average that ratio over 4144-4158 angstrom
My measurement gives 0.08 mag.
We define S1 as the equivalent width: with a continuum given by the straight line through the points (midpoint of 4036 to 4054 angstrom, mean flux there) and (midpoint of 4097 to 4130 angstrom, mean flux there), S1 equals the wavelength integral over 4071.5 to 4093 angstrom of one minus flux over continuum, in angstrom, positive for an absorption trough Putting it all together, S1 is -1.56 angstrom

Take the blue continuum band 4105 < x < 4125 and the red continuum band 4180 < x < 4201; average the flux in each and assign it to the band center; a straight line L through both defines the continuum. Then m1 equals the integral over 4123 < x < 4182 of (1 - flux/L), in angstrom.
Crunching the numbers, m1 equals 1.8 angstrom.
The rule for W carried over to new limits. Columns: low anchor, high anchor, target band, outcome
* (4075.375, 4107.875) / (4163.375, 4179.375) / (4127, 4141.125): -0.02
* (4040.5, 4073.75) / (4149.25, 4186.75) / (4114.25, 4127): -0.07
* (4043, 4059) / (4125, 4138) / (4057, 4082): -0.05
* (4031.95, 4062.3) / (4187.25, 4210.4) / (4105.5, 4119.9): -0.06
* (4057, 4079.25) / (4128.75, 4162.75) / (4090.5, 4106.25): 0.00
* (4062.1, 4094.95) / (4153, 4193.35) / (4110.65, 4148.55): 0.00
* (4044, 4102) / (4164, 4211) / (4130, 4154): 0.01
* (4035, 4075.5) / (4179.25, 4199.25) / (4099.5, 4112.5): 0.01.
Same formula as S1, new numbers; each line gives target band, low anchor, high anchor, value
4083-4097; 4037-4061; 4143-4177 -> -1.69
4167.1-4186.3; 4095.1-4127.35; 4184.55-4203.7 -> 0.50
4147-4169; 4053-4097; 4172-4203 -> -0.16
